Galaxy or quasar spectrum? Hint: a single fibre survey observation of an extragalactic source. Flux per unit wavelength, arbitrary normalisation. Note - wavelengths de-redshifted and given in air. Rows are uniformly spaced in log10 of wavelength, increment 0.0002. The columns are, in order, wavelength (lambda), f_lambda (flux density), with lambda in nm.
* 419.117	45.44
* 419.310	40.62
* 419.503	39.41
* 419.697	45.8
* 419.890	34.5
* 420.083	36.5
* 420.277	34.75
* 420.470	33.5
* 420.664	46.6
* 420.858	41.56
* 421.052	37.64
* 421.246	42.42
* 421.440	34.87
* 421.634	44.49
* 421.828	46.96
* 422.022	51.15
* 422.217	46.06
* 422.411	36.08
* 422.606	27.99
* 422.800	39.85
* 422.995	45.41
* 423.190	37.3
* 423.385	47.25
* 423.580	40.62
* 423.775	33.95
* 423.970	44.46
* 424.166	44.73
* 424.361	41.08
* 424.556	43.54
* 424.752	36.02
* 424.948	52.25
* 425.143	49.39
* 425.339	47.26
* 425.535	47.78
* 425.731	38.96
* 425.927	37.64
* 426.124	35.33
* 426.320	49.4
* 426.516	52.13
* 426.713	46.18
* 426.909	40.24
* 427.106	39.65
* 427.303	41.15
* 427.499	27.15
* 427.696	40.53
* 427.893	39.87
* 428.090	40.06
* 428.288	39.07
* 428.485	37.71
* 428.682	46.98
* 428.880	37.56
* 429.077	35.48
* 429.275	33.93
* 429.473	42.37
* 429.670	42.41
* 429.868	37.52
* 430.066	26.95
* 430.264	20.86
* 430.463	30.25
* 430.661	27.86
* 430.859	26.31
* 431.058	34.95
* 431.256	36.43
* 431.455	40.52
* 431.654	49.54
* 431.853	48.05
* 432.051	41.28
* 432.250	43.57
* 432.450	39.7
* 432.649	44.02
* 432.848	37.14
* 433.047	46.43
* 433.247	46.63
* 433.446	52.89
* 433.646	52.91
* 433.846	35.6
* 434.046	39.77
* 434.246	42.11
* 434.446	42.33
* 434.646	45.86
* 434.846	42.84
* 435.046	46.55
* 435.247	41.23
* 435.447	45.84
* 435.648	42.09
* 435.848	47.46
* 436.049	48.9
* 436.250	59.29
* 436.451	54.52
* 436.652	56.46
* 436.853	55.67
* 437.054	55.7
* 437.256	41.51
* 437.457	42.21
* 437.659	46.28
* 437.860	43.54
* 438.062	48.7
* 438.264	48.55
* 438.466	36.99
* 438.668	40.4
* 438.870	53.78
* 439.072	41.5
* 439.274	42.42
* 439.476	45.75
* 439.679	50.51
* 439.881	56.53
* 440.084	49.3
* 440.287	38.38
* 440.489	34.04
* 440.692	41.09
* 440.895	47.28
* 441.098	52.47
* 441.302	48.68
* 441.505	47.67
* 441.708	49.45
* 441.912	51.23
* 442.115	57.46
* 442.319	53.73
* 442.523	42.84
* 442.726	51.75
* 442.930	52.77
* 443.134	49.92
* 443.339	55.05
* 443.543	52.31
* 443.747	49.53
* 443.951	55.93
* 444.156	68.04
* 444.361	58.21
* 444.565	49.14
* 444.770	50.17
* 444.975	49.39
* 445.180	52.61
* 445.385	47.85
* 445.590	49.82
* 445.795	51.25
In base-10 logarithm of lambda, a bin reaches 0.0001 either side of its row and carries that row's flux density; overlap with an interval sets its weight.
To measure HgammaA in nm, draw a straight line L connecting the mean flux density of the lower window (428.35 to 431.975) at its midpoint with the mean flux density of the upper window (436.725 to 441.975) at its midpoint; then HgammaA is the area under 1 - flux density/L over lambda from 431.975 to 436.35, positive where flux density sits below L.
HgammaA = -0.416 nm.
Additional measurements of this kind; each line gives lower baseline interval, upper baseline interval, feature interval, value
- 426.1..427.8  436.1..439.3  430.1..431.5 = 0.43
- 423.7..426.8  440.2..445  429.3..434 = 0.71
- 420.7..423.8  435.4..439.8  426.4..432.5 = 0.81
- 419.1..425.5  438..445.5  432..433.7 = 0.03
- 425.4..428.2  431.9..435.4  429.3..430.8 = 0.35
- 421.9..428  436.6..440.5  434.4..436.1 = 0.03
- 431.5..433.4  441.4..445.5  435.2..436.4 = -0.04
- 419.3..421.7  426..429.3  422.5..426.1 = -0.18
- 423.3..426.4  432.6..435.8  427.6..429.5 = 0.18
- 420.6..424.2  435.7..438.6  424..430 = 0.31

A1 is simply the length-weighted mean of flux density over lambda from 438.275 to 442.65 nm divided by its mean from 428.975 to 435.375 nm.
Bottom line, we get 1.17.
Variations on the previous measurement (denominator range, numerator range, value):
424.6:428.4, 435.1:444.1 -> 1.15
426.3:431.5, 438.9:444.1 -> 1.31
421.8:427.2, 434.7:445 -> 1.14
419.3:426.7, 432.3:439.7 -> 1.10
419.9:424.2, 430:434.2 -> 0.97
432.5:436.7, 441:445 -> 1.14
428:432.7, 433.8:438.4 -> 1.24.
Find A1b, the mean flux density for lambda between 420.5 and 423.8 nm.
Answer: 41.2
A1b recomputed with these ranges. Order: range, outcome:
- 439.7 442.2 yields 47.8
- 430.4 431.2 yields 30.2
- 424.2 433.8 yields 40.5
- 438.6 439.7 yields 45.5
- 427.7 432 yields 37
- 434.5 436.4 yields 46.8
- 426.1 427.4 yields 43.9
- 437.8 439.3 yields 44.6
